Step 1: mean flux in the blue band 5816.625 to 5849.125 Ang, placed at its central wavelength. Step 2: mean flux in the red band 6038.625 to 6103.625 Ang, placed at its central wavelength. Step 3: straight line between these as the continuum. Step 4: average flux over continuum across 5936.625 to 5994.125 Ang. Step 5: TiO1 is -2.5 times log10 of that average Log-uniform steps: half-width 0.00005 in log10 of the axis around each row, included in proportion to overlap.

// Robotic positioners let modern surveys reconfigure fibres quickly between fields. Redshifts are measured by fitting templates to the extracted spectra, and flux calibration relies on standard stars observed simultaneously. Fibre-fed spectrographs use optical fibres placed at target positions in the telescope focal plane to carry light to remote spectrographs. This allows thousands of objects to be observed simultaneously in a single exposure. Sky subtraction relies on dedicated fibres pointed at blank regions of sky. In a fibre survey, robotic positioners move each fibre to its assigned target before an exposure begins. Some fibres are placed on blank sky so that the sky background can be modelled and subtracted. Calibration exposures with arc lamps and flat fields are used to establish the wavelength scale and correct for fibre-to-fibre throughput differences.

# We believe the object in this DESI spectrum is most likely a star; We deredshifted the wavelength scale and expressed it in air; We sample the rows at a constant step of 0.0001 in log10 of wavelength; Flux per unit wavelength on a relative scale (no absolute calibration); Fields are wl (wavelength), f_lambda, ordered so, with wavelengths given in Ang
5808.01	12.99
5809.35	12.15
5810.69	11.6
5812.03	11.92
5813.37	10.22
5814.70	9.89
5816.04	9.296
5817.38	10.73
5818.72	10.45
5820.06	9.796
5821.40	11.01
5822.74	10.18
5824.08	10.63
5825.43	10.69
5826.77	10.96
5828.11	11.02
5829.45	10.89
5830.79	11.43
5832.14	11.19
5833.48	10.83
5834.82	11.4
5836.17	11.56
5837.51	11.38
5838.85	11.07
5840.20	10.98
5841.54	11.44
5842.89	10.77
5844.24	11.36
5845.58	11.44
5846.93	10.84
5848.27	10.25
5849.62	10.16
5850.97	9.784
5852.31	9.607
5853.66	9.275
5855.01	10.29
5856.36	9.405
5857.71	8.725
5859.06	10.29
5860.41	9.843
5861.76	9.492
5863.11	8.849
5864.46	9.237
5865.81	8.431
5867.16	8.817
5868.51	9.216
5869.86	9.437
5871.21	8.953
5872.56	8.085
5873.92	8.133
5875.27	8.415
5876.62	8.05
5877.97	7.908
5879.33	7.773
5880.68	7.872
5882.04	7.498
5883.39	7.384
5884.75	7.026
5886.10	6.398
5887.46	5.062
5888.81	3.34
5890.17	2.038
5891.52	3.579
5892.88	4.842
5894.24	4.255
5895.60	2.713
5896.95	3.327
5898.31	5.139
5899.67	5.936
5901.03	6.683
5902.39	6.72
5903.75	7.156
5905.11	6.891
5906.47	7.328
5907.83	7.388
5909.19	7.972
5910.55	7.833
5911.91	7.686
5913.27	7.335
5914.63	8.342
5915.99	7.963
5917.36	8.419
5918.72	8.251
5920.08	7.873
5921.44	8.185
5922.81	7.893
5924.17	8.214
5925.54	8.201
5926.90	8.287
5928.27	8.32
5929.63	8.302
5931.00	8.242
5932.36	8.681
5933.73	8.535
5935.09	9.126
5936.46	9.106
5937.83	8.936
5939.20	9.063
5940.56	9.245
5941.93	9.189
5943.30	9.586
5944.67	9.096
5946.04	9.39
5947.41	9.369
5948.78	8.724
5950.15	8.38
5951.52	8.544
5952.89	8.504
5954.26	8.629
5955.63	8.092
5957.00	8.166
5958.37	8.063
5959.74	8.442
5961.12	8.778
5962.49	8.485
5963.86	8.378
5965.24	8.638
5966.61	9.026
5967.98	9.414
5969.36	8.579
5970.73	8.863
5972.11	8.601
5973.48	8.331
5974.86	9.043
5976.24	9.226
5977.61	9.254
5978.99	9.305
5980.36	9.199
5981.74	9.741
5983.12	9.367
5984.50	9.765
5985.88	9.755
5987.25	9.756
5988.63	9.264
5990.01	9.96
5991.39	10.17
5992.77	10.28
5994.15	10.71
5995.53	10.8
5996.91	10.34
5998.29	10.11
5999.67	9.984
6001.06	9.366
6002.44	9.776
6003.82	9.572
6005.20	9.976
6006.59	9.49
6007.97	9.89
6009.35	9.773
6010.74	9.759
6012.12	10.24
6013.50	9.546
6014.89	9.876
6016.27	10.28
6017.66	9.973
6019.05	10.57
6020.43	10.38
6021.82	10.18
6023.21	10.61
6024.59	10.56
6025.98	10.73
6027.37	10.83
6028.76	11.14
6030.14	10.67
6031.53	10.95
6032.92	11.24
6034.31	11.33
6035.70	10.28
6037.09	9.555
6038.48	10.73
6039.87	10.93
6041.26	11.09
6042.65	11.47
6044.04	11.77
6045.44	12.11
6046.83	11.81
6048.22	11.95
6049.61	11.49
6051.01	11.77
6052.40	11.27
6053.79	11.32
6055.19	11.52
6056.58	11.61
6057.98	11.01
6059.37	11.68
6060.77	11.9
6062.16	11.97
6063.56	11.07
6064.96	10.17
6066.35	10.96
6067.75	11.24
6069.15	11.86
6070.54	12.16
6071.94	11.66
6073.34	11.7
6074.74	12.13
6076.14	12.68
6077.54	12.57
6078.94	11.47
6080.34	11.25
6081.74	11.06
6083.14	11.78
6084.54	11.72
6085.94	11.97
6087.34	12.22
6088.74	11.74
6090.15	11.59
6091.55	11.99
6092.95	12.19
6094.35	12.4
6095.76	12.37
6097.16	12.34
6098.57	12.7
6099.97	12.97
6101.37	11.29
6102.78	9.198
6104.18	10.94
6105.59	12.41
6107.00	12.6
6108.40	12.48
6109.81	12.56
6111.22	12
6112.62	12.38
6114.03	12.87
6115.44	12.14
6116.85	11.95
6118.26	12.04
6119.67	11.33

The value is 0.24 mag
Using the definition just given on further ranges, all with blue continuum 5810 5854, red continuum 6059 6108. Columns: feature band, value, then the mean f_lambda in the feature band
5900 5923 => 0.41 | 7.61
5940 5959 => 0.27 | 8.78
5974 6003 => 0.17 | 9.76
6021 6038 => 0.09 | 10.7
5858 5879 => 0.22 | 8.86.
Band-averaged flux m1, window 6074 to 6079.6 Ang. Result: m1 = 12.2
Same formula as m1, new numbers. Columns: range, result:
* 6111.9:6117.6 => 12.3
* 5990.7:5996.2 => 10.5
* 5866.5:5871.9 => 9.11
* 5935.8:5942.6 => 9.11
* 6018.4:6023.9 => 10.4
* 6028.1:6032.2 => 10.9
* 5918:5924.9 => 8.09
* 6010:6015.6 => 9.86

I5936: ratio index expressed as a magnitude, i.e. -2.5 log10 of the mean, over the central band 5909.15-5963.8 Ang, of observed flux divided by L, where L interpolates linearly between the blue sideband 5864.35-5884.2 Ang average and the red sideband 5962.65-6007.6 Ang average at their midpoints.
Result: 0.06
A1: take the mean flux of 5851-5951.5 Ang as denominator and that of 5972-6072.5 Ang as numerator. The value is 1.34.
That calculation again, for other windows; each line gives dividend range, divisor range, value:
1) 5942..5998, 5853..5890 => 1.12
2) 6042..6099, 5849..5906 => 1.58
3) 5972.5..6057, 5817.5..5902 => 1.18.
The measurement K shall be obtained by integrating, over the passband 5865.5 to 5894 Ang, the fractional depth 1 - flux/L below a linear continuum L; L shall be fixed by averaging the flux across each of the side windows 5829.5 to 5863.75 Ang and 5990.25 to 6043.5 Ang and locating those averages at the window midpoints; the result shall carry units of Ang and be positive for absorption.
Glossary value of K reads 9.4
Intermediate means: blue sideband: 10.5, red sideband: 10.3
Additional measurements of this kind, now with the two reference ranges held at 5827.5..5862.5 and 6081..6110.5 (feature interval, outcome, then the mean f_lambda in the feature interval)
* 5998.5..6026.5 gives 3.54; 10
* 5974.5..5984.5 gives 1.73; 9.34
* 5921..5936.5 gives 3.68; 8.4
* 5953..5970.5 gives 4.12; 8.57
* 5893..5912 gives 8.29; 6.13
